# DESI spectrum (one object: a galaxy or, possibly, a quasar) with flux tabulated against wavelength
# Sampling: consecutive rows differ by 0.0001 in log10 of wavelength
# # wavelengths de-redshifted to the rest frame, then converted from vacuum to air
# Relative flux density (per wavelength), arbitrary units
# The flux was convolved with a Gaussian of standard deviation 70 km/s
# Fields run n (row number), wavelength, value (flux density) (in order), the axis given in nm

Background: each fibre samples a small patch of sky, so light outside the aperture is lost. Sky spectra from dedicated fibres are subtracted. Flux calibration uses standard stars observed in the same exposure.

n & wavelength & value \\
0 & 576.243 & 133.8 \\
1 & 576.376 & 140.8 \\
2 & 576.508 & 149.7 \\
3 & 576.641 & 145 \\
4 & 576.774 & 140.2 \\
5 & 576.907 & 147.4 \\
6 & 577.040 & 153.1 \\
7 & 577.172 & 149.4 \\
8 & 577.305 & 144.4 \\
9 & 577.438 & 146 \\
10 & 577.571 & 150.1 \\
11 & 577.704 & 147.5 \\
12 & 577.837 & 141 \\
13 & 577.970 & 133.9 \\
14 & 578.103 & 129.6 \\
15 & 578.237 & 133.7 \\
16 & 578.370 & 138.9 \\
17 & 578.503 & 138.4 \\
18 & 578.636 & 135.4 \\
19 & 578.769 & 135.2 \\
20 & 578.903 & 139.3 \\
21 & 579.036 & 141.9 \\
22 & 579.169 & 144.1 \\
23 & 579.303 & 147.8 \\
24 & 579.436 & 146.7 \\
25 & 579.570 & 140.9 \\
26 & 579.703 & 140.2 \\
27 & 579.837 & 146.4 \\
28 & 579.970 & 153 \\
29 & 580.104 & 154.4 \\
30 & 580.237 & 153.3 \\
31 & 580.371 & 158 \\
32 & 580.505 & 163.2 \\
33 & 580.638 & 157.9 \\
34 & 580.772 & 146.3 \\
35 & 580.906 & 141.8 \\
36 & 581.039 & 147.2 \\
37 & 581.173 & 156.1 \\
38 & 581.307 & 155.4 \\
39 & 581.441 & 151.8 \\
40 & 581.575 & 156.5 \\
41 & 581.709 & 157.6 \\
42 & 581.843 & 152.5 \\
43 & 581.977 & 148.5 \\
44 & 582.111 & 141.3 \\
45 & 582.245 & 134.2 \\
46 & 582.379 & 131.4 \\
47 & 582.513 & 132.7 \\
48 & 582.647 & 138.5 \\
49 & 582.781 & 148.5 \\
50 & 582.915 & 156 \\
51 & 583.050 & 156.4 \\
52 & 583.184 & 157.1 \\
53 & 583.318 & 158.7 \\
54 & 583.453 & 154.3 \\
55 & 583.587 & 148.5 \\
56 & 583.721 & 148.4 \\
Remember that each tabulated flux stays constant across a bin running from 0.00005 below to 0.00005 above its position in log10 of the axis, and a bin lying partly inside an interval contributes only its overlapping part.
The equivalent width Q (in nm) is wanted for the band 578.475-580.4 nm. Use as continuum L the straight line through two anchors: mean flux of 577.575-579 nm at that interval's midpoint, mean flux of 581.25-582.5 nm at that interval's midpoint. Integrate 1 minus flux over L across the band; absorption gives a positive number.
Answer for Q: -0.05 nm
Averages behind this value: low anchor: 138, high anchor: 147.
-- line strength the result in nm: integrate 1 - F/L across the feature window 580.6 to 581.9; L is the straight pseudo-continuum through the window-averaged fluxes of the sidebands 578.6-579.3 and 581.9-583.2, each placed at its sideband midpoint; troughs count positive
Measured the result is -0.09 nm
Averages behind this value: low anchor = 140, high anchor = 144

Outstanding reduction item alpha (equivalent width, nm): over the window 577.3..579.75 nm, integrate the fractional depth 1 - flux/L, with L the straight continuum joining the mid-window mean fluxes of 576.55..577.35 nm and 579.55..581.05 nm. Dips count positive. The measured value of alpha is 0.130 nm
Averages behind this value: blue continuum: 147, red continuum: 151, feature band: 141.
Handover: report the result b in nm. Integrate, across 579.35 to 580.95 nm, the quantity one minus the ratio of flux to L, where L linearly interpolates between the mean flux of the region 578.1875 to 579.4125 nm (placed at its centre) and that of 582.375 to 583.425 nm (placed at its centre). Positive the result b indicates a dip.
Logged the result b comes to -0.085 nm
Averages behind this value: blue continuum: 140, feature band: 150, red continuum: 149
